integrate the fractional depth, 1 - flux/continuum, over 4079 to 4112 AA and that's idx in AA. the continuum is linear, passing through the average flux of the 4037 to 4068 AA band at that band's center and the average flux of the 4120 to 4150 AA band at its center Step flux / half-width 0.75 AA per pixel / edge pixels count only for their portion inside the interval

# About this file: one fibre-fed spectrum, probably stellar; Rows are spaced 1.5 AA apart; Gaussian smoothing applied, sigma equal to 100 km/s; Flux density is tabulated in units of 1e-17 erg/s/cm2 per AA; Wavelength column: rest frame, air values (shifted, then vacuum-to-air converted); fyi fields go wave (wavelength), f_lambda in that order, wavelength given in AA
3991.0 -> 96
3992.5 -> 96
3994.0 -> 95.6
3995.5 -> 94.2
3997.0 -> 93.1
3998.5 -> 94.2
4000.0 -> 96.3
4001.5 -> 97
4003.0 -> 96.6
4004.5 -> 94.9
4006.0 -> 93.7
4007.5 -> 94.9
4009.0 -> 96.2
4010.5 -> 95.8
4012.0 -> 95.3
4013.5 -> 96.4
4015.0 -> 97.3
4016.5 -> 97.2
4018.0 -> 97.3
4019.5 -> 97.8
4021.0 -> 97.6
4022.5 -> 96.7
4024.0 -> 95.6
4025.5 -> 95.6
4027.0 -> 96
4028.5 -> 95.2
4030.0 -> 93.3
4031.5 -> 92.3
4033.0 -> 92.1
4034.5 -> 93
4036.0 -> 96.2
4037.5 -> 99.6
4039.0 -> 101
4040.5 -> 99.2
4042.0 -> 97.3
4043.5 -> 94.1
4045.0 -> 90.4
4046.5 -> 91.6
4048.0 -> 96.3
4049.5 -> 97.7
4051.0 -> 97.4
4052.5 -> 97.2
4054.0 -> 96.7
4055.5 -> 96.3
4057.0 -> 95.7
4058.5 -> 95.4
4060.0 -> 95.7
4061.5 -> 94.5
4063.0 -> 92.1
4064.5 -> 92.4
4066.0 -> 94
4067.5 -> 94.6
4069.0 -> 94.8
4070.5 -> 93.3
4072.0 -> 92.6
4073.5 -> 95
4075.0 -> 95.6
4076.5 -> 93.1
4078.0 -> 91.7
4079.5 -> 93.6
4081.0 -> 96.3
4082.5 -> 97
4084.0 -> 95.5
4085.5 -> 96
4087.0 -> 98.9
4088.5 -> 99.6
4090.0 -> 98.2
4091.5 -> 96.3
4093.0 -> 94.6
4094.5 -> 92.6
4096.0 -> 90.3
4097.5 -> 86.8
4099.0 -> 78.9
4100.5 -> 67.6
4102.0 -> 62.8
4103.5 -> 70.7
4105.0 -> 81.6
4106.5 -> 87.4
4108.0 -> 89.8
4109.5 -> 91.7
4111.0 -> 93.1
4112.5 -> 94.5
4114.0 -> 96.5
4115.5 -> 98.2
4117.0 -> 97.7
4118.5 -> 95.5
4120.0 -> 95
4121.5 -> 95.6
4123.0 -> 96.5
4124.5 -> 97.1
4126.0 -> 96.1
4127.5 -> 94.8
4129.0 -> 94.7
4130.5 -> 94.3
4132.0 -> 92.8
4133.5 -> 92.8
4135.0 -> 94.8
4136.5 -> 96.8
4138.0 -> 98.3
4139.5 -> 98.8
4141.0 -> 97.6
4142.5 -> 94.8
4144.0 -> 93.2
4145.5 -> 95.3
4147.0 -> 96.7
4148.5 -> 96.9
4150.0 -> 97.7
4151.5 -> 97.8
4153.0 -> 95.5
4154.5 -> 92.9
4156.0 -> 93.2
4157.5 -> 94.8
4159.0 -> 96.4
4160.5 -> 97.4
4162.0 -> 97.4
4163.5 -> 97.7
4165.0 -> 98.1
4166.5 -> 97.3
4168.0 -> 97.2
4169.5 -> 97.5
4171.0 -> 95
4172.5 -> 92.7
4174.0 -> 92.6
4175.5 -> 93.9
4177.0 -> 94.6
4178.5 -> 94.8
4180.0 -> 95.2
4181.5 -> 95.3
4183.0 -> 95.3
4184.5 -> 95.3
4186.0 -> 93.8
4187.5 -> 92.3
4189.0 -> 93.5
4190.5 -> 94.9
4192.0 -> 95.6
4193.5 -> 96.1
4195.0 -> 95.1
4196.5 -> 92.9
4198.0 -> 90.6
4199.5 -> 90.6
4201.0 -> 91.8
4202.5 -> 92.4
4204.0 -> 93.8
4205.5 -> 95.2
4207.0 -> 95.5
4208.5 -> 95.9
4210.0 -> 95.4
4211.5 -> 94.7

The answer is 2.28 AA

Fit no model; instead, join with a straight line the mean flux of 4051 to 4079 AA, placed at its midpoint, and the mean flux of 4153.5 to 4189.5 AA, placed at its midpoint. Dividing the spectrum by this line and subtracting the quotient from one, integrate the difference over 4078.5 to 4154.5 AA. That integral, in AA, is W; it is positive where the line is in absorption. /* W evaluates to 1.6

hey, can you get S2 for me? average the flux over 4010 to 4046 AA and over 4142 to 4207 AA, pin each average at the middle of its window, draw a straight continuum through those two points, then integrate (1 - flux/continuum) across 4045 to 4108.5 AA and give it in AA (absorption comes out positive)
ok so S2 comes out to 2.5 AA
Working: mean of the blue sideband 95.9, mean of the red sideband 94.9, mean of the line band 91.9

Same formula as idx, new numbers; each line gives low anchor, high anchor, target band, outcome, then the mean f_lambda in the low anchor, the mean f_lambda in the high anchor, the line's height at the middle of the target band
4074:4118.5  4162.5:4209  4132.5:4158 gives -0.8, 90.7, 94.6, 92.8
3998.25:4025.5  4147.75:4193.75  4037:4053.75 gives -0.1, 96.2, 95.4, 96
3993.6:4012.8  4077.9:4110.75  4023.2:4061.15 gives -1.3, 95.2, 89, 92.6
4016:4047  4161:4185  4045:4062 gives 0.0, 95.7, 95.6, 95.7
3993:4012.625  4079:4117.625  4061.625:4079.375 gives -0.4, 95.2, 90.2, 91.7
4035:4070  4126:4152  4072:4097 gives 0.1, 95.6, 95.8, 95.7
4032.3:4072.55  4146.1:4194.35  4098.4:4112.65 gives 2.1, 95.2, 95.5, 95.4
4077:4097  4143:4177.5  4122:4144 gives 0.0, 95.3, 95.7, 95.6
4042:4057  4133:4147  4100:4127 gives 1.8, 95.4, 95.9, 95.8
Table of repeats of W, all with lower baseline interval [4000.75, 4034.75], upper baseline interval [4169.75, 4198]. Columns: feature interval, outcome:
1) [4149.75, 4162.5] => -0.2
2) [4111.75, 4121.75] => -0.1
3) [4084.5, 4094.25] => -0.2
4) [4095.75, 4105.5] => 1.9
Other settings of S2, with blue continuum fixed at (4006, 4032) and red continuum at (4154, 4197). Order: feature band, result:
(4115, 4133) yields 0.0 AA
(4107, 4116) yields 0.2 AA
